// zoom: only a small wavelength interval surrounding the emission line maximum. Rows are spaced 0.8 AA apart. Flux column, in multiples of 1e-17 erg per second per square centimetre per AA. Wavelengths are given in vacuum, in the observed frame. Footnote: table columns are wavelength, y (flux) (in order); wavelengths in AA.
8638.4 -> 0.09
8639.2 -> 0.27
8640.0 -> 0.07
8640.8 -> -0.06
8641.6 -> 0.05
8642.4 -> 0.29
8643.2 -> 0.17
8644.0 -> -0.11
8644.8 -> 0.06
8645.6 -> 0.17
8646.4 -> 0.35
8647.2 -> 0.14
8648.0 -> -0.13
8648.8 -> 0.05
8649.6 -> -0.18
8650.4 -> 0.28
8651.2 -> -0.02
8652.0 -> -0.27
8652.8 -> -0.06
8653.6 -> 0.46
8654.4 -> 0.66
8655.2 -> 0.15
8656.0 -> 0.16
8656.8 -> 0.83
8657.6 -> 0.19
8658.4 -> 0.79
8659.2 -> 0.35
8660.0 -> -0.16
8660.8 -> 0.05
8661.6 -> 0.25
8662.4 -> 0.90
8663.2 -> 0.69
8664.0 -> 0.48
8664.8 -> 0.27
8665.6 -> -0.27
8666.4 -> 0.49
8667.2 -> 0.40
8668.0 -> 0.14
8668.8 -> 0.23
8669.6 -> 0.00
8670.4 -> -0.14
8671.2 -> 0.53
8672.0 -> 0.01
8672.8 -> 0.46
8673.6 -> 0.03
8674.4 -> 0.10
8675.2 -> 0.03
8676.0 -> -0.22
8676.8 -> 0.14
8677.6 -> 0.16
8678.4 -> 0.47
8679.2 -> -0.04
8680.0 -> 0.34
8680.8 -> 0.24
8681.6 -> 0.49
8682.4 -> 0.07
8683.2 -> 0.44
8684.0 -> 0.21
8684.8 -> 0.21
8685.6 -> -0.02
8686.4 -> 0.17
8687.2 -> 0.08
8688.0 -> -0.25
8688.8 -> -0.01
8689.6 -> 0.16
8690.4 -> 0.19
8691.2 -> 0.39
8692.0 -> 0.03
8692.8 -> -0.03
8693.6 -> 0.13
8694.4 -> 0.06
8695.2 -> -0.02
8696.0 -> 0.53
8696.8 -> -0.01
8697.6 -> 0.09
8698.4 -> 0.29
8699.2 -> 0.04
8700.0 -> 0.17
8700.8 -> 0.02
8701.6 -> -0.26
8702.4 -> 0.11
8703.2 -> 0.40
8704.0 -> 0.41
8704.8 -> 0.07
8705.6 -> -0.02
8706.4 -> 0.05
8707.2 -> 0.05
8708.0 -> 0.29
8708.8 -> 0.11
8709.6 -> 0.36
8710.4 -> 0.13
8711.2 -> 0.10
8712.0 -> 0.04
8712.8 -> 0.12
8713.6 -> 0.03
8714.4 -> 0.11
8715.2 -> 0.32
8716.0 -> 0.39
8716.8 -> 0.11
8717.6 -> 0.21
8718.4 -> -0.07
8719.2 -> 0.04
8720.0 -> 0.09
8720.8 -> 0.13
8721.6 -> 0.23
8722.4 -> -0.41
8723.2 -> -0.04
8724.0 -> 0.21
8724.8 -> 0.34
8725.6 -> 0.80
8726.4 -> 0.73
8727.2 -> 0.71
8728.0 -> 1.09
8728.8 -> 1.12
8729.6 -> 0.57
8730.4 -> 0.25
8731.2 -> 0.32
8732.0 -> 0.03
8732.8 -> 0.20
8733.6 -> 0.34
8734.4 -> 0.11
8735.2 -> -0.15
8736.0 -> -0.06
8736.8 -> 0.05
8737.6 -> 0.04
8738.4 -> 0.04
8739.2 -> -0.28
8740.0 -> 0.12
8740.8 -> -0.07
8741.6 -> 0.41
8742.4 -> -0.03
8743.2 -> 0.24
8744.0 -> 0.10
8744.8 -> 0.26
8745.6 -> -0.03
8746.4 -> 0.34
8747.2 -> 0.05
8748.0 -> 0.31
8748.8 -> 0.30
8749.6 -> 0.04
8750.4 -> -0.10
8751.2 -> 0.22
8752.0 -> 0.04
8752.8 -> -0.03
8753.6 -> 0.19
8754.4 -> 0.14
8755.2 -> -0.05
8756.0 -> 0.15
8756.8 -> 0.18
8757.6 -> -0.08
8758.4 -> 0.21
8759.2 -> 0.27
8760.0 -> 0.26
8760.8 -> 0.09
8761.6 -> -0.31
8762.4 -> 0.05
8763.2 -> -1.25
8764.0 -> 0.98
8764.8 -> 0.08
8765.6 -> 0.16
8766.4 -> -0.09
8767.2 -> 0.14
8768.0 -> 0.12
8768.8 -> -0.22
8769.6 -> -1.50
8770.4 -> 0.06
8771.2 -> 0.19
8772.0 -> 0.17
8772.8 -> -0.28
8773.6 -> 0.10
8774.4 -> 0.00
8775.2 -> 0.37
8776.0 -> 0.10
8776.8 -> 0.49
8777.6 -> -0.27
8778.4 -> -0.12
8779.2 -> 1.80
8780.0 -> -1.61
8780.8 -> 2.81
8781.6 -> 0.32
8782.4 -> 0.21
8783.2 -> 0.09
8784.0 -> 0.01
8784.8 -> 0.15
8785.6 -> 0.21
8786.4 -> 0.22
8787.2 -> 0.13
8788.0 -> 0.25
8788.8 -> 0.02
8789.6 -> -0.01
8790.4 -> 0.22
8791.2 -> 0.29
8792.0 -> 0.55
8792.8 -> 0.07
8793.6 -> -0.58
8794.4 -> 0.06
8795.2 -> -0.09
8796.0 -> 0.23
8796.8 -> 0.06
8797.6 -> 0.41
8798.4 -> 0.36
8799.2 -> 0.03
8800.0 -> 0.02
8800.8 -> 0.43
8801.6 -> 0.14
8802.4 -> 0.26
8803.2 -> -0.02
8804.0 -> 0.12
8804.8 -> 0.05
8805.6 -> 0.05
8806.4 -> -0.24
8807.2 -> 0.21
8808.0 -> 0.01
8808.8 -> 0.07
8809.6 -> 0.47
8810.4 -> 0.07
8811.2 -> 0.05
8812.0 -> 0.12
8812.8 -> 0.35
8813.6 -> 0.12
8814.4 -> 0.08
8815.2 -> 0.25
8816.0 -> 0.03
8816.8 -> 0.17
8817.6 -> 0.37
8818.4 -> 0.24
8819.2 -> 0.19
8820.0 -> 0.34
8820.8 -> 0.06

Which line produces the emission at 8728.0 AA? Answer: Hbeta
